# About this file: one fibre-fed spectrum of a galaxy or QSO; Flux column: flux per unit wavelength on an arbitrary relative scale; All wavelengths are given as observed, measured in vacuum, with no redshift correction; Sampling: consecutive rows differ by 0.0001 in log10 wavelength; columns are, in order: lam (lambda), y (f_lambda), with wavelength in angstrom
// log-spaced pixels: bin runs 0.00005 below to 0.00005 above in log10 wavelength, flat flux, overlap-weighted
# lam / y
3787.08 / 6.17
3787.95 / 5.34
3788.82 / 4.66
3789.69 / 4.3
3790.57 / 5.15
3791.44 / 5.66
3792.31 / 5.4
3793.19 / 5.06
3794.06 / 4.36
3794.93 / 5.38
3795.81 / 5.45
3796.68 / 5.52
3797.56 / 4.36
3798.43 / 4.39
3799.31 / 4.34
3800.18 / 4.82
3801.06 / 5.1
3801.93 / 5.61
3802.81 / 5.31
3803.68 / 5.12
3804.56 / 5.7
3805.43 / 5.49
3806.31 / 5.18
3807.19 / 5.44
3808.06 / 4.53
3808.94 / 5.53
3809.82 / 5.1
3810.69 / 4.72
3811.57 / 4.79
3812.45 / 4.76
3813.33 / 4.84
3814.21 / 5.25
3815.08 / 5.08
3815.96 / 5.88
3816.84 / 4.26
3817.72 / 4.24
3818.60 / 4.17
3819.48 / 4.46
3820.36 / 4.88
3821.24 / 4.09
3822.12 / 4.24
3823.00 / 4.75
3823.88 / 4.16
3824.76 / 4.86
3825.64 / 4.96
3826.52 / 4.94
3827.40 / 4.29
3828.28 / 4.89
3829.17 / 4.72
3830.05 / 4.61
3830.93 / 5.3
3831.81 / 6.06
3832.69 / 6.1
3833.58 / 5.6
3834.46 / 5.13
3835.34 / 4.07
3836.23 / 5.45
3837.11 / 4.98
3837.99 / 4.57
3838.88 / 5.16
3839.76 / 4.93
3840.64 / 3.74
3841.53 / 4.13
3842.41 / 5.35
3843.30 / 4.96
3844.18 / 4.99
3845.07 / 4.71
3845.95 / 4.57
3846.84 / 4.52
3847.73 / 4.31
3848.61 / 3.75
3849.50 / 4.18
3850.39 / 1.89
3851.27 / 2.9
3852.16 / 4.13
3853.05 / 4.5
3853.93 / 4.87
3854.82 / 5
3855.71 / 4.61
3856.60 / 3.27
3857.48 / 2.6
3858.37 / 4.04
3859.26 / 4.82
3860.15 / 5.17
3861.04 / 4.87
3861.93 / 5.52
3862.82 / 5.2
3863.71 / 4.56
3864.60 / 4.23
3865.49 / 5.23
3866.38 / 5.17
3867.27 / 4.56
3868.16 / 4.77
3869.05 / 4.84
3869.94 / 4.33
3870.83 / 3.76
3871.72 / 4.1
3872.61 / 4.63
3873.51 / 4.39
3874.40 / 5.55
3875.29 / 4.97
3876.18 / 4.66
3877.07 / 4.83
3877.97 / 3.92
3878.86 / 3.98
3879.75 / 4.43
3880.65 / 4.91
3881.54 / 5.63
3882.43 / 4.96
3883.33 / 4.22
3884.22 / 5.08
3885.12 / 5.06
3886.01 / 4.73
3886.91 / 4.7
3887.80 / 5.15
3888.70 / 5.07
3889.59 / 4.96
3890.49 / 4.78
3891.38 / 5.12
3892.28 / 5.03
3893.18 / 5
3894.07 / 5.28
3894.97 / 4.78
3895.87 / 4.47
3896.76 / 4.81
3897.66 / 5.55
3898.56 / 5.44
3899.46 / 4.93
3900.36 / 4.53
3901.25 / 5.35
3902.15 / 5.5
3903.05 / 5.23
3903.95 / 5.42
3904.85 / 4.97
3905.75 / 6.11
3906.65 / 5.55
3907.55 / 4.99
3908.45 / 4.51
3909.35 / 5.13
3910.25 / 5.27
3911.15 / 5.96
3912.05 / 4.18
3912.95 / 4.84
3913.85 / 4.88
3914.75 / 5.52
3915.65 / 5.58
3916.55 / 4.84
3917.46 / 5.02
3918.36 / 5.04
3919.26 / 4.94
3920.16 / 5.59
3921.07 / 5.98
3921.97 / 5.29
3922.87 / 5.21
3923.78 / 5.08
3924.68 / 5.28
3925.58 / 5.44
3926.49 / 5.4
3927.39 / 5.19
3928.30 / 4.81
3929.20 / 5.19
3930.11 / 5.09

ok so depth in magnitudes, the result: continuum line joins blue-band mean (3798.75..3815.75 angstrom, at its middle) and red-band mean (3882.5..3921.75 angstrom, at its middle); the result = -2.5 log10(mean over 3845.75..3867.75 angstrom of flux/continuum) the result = 0.18 mag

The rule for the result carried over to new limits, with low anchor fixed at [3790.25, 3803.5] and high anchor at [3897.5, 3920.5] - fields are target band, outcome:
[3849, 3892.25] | 0.129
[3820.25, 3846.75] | 0.058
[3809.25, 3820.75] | 0.060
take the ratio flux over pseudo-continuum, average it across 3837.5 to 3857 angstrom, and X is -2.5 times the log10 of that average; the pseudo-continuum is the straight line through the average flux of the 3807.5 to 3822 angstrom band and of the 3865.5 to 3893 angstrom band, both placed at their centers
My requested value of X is 0.11 mag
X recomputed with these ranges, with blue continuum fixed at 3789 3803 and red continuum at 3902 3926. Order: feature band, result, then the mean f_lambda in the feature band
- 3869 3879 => 0.147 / 4.5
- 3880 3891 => 0.053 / 4.93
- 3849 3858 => 0.323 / 3.8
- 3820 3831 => 0.092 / 4.65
